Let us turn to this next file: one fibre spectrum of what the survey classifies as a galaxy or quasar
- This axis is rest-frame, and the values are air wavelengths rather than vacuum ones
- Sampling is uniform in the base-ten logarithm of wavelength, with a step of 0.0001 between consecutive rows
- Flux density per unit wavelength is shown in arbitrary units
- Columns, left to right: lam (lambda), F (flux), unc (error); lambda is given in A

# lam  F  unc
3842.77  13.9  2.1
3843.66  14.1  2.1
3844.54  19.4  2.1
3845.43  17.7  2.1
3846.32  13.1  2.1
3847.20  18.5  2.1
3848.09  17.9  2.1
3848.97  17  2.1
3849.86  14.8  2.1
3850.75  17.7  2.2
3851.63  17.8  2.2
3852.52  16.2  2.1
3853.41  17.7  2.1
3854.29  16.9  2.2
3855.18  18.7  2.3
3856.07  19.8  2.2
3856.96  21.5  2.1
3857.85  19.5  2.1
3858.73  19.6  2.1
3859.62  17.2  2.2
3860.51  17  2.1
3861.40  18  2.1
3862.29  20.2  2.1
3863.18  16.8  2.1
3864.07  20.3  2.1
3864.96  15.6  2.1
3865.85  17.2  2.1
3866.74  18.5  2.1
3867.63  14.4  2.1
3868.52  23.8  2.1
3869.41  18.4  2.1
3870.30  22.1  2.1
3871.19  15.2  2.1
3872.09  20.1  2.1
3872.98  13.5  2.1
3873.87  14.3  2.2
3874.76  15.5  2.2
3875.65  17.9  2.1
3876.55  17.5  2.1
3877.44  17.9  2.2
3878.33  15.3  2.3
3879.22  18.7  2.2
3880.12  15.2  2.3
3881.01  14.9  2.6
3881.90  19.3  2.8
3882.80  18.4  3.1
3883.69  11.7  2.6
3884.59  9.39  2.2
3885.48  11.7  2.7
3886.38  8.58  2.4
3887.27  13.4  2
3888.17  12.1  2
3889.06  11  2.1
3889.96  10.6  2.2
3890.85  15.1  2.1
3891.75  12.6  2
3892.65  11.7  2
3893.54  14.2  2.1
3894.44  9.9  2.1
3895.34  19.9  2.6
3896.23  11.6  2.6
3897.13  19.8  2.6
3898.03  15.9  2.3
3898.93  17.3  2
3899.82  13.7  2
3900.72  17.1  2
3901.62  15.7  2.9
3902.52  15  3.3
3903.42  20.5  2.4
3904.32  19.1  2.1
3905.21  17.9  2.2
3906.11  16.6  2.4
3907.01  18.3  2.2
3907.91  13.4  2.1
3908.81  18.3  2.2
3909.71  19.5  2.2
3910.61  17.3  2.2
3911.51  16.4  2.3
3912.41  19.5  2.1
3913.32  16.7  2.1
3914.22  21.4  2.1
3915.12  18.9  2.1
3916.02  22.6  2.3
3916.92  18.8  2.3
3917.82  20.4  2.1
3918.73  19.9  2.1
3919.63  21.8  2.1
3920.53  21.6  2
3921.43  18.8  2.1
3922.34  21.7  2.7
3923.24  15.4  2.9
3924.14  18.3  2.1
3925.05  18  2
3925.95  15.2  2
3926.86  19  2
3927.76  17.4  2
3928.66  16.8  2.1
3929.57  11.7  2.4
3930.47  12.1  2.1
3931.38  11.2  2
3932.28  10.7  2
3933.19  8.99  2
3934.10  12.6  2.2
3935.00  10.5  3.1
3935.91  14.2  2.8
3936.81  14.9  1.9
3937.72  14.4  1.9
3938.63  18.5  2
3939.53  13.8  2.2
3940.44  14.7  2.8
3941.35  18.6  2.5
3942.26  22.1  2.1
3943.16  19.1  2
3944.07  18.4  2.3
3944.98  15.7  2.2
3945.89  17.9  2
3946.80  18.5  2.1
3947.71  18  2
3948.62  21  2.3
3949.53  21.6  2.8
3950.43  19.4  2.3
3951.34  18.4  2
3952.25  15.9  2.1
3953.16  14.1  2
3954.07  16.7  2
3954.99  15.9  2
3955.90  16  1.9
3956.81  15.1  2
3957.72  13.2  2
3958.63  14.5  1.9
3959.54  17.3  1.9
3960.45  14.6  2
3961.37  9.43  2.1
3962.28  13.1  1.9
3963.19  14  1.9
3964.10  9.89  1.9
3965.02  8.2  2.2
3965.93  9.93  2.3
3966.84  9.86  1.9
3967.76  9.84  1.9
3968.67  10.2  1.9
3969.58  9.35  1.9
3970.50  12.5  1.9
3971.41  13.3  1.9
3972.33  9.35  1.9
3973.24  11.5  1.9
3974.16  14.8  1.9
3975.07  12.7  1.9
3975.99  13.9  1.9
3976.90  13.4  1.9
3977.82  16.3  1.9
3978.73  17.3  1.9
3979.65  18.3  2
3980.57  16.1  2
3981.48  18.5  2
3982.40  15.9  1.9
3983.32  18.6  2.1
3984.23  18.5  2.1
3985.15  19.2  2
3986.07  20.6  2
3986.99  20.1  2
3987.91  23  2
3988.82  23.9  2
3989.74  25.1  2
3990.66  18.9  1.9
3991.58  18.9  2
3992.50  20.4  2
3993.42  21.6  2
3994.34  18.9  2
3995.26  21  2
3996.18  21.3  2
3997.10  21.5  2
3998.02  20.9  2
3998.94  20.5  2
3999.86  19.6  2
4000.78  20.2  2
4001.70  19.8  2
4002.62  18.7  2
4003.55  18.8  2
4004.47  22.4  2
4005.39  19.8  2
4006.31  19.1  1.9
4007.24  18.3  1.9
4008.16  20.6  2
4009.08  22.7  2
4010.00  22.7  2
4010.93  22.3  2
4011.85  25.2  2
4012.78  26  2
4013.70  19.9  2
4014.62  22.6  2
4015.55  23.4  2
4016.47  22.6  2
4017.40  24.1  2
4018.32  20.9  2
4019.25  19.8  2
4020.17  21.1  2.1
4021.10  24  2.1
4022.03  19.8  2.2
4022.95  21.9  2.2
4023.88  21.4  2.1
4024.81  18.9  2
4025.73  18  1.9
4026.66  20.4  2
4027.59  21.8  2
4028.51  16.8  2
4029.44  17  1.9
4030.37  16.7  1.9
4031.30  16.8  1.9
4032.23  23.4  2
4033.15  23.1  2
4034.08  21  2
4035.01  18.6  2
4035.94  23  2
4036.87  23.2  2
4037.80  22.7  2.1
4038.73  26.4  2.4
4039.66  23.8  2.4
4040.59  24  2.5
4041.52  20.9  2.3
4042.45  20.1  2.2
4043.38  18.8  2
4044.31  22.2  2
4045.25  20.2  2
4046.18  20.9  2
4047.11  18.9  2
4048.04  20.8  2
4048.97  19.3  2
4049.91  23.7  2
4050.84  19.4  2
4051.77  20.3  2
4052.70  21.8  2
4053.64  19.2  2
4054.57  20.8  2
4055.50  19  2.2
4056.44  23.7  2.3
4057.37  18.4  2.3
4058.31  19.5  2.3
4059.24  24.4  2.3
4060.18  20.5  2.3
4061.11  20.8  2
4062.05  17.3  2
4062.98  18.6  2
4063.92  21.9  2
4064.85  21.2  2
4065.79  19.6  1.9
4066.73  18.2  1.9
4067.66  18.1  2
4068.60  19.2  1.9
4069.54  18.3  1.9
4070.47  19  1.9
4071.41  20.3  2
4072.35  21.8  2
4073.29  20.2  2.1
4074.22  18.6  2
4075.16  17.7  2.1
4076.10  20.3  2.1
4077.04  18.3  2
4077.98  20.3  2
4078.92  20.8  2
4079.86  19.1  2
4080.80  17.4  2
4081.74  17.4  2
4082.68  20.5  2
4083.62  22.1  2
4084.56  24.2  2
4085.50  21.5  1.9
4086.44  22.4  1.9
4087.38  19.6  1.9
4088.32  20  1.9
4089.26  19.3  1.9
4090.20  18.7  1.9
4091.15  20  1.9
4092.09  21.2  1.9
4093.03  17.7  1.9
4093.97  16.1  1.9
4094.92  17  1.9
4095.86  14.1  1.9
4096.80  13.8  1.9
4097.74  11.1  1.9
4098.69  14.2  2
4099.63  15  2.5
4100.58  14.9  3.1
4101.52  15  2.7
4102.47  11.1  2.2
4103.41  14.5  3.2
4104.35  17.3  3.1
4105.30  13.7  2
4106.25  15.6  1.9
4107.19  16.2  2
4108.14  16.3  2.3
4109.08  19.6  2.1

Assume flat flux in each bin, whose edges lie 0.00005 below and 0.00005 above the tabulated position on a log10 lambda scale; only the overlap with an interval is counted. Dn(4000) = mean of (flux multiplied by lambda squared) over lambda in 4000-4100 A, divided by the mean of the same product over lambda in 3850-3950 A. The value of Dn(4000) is 1.3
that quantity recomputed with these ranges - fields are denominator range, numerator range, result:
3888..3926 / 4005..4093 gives 1.30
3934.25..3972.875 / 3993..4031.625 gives 1.45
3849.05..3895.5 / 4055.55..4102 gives 1.30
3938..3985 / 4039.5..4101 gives 1.35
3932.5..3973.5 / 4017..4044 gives 1.50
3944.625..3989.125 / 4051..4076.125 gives 1.36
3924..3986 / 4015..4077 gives 1.43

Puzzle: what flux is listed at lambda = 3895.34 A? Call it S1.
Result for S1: 19.9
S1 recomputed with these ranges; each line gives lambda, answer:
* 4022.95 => 21.9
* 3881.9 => 19.3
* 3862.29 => 20.2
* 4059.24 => 24.4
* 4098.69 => 14.2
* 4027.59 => 21.8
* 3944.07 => 18.4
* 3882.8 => 18.4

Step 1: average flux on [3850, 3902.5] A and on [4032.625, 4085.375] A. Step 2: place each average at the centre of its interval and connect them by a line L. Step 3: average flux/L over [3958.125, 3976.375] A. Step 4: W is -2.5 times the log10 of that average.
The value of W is 0.47 mag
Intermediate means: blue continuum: 16.2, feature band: 11.9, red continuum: 20.5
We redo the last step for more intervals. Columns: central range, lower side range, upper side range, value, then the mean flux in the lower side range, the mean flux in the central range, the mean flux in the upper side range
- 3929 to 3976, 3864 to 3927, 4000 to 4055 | 0.28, 16.7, 14.3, 21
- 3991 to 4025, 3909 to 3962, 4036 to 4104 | -0.16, 16.8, 21.1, 19.5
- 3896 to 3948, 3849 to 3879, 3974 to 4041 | 0.11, 17.8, 16.9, 20.4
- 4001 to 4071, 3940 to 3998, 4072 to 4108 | -0.20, 16.5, 20.8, 17.8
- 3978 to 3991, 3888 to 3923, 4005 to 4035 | 0.01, 17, 19.5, 21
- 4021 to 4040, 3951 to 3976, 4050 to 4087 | -0.19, 12.9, 20.8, 20.1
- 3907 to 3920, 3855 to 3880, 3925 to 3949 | -0.15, 18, 18.9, 15.7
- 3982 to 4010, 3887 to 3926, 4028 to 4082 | -0.08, 16.9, 20.3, 20.2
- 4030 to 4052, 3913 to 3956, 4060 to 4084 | -0.12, 17.1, 21.2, 19.5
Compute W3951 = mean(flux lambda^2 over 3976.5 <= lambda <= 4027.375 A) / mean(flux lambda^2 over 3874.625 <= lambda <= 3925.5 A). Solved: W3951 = 1.30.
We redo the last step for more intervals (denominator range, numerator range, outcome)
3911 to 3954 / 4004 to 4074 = 1.28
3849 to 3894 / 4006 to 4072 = 1.39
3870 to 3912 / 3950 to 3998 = 1.08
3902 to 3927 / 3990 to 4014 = 1.17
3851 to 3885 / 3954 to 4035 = 1.11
